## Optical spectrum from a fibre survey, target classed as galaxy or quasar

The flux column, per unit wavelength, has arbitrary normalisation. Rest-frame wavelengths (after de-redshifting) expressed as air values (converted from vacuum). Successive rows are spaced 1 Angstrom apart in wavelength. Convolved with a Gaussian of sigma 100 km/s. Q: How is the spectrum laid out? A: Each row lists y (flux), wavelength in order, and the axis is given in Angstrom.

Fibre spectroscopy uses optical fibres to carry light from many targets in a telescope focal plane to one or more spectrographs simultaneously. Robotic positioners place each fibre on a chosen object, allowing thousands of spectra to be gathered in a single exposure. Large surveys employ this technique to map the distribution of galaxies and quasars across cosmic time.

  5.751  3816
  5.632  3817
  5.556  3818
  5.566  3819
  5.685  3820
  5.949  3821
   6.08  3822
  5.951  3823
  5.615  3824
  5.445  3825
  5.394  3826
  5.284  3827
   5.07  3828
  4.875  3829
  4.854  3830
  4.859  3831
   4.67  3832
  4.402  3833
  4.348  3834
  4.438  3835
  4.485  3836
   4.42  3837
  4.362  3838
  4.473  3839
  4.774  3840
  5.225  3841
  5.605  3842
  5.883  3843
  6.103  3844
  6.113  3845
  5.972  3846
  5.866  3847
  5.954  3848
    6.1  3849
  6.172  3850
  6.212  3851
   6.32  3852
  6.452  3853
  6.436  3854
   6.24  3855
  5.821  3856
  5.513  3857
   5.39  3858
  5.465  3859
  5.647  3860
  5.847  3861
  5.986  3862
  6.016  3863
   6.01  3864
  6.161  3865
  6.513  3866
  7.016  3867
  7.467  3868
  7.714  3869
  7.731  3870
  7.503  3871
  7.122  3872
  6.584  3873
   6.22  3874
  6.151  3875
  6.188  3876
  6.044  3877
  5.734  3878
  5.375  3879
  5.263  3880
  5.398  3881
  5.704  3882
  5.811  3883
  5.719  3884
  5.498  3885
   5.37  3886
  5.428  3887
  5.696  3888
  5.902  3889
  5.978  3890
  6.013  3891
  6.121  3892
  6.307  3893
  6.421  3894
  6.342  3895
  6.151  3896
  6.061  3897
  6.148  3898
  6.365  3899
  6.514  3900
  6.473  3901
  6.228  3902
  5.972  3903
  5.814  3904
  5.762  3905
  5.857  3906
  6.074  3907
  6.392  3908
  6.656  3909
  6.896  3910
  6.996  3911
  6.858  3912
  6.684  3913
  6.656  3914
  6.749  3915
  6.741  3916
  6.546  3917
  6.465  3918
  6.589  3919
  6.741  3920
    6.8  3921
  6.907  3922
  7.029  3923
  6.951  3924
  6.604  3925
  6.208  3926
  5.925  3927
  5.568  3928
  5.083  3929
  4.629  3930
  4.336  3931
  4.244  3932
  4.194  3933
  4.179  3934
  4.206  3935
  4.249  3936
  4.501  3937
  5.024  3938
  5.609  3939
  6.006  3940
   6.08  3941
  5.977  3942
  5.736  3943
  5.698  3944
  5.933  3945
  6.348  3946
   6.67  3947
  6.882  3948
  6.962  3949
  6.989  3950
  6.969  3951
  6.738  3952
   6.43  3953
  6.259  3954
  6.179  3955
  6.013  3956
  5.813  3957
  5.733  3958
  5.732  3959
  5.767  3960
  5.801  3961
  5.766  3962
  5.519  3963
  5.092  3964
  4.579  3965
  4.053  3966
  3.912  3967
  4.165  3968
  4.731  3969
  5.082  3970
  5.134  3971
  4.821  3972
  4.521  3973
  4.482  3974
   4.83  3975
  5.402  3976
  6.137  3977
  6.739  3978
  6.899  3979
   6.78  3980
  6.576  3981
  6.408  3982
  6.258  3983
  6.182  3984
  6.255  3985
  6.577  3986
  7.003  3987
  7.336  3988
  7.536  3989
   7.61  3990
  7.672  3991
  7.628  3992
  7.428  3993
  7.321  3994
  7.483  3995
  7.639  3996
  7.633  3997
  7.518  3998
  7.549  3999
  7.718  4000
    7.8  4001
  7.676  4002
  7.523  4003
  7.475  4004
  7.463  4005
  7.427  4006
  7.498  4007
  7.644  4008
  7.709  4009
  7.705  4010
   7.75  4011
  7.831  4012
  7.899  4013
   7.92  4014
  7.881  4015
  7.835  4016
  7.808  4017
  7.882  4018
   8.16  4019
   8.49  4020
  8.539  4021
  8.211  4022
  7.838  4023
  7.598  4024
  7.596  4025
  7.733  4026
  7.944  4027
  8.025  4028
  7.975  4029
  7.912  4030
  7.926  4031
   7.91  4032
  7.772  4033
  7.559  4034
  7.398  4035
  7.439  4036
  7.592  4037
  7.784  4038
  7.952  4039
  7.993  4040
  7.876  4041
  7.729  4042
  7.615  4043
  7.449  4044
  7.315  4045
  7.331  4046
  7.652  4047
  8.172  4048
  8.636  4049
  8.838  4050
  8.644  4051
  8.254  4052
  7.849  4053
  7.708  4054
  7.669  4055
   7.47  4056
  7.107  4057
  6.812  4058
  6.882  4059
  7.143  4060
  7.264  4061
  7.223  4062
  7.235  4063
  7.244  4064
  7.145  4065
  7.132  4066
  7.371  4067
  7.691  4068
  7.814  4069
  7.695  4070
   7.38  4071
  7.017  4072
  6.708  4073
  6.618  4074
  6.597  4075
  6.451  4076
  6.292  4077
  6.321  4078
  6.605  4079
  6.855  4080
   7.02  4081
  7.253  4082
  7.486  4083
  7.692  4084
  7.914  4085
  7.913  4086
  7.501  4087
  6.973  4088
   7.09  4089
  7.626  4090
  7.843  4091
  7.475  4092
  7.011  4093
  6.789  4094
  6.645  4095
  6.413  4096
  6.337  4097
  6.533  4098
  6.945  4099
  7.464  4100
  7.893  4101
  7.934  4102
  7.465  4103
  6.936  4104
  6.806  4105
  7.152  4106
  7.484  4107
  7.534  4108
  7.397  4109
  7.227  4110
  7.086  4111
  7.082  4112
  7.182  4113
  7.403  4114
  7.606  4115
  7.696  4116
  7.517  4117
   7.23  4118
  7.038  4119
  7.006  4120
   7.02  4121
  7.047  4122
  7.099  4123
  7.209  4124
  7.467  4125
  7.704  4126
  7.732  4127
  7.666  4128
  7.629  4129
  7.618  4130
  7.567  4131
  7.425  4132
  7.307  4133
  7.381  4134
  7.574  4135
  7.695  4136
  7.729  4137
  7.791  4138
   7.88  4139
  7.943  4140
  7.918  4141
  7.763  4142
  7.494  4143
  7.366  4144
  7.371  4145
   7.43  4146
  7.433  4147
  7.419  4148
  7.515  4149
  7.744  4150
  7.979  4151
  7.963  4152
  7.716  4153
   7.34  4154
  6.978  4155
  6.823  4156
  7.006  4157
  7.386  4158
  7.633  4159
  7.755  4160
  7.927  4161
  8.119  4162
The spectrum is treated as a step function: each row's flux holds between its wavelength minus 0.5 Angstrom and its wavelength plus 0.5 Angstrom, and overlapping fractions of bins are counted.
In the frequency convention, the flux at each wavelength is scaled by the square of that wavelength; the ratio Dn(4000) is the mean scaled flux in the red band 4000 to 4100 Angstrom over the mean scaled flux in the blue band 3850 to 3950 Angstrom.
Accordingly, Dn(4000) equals 1.33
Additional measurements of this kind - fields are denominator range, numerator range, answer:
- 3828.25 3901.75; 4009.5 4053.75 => 1.47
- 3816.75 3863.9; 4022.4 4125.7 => 1.51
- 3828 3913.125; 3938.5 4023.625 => 1.19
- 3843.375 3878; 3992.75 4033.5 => 1.34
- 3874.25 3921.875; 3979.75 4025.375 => 1.28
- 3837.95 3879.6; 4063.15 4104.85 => 1.31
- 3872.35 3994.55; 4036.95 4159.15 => 1.34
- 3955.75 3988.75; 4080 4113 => 1.36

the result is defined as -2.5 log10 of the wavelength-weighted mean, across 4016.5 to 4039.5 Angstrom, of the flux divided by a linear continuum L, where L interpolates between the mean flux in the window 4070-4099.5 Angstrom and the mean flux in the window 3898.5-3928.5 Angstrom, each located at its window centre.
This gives -0.15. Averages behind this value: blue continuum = 6.47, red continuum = 7.02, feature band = 7.87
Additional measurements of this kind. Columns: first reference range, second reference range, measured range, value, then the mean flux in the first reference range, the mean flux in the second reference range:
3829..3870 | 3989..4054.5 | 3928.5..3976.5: 0.273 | 5.7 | 7.79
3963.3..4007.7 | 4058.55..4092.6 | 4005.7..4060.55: -0.142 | 6.45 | 7.19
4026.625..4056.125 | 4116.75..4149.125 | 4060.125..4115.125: 0.072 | 7.85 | 7.48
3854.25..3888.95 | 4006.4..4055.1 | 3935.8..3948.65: 0.187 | 6.1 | 7.87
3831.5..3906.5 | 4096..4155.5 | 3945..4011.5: 0.015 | 5.9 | 7.41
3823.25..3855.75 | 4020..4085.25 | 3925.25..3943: 0.237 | 5.4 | 7.53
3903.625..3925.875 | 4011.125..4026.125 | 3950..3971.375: 0.281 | 6.58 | 7.95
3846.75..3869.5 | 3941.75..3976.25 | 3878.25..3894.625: 0.051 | 6.19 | 5.62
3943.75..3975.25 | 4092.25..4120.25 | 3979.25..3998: -0.193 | 5.62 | 7.18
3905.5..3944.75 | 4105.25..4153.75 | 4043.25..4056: -0.157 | 5.91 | 7.48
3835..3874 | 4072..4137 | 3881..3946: 0.061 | 6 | 7.22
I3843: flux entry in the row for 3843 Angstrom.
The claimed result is 5.883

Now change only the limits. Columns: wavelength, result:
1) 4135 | 7.574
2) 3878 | 5.734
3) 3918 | 6.465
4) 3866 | 6.513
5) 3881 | 5.398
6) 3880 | 5.263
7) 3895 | 6.342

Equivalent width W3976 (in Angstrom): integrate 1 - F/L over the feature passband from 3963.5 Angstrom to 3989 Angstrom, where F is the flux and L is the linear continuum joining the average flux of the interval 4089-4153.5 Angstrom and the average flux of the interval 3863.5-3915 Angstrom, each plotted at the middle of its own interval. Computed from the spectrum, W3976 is 4.0 Angstrom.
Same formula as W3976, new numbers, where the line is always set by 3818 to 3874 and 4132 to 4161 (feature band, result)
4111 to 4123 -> 0.2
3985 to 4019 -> -4.5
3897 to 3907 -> 0.0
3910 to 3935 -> 0.7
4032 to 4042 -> -1.2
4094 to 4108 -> 0.4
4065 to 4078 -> 0.1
